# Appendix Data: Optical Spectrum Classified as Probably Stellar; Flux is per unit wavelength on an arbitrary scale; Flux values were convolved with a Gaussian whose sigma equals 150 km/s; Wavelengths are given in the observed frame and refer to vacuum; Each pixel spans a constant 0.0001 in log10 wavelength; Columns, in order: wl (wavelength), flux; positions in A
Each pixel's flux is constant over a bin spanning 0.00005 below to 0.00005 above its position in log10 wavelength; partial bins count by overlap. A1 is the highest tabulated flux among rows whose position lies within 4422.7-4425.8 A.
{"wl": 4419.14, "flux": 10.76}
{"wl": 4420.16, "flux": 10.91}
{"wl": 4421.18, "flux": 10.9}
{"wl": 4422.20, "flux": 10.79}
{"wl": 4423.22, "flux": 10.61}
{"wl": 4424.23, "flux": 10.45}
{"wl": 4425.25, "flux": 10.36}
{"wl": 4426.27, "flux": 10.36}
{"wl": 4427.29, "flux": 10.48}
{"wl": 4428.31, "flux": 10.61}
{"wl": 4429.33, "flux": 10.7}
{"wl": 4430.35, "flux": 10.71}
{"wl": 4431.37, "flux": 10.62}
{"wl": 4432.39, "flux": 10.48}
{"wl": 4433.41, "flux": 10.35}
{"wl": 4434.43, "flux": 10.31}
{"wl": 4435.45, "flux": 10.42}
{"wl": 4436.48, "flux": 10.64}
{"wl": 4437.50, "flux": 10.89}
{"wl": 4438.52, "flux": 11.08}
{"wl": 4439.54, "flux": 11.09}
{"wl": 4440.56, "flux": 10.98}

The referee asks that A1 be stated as 10.61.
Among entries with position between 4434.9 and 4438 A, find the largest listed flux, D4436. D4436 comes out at 10.89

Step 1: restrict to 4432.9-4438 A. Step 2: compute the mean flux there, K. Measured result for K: 10.5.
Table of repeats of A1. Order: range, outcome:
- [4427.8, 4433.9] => 10.71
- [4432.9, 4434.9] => 10.35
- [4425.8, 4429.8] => 10.7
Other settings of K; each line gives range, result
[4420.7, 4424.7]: 10.7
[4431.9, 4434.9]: 10.4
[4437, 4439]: 11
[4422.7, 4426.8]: 10.5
